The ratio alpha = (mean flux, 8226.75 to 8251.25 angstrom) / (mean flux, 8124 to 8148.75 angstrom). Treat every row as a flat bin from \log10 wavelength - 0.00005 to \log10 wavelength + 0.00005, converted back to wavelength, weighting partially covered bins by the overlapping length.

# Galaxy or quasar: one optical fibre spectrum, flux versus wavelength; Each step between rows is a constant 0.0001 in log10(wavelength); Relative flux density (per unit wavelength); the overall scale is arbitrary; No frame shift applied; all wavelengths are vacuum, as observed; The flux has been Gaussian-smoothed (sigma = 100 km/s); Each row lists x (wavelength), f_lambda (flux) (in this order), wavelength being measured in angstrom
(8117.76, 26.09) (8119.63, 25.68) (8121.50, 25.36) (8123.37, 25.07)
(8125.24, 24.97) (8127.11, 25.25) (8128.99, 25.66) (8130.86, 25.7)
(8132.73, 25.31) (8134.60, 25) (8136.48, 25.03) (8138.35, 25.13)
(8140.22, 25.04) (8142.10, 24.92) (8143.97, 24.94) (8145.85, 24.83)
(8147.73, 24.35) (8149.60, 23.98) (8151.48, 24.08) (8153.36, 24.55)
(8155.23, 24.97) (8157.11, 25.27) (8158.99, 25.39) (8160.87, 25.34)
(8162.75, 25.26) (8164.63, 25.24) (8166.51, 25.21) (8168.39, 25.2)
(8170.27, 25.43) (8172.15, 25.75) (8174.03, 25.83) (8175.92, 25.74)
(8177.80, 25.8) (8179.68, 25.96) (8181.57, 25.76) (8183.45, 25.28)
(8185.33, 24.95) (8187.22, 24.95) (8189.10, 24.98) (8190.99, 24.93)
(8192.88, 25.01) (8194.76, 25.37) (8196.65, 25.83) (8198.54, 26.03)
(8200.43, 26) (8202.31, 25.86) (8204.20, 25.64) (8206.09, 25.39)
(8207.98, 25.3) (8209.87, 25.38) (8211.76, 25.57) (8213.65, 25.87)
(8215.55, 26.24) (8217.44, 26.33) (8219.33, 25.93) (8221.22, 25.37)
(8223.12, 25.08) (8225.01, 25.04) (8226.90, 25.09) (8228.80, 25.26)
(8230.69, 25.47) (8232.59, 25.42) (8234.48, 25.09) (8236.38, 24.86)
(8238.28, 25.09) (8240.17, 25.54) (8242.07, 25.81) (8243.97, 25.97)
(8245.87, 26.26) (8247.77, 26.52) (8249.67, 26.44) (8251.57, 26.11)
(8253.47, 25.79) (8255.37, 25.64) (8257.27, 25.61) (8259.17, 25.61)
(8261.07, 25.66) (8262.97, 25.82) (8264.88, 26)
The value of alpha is 1.02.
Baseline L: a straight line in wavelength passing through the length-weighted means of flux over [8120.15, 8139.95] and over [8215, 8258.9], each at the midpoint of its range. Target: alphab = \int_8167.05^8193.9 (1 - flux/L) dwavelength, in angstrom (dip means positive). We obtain 0.05 angstrom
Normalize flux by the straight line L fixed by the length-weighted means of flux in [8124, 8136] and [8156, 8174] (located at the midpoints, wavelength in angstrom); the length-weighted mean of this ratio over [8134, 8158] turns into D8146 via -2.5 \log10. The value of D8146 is 0.024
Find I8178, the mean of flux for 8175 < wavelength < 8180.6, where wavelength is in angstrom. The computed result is 25.9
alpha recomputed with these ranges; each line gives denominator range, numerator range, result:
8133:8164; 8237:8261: 1.04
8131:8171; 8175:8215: 1.02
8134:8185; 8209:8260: 1.02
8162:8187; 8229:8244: 1.00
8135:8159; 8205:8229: 1.03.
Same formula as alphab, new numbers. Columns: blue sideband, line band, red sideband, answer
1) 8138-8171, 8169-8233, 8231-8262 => -0.5 angstrom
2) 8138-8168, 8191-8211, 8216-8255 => -0.2 angstrom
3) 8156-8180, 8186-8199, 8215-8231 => 0.1 angstrom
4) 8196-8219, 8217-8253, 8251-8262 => 0.2 angstrom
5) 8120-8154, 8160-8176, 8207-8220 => -0.1 angstrom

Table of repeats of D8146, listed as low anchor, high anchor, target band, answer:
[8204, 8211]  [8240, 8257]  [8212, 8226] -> 0.00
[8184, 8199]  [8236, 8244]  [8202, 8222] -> -0.02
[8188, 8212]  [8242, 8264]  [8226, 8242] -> 0.02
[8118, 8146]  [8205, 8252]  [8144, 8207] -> 0.01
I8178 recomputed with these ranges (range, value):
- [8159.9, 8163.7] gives 25.3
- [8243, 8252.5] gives 26.2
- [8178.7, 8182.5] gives 25.8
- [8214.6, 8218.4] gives 26.3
